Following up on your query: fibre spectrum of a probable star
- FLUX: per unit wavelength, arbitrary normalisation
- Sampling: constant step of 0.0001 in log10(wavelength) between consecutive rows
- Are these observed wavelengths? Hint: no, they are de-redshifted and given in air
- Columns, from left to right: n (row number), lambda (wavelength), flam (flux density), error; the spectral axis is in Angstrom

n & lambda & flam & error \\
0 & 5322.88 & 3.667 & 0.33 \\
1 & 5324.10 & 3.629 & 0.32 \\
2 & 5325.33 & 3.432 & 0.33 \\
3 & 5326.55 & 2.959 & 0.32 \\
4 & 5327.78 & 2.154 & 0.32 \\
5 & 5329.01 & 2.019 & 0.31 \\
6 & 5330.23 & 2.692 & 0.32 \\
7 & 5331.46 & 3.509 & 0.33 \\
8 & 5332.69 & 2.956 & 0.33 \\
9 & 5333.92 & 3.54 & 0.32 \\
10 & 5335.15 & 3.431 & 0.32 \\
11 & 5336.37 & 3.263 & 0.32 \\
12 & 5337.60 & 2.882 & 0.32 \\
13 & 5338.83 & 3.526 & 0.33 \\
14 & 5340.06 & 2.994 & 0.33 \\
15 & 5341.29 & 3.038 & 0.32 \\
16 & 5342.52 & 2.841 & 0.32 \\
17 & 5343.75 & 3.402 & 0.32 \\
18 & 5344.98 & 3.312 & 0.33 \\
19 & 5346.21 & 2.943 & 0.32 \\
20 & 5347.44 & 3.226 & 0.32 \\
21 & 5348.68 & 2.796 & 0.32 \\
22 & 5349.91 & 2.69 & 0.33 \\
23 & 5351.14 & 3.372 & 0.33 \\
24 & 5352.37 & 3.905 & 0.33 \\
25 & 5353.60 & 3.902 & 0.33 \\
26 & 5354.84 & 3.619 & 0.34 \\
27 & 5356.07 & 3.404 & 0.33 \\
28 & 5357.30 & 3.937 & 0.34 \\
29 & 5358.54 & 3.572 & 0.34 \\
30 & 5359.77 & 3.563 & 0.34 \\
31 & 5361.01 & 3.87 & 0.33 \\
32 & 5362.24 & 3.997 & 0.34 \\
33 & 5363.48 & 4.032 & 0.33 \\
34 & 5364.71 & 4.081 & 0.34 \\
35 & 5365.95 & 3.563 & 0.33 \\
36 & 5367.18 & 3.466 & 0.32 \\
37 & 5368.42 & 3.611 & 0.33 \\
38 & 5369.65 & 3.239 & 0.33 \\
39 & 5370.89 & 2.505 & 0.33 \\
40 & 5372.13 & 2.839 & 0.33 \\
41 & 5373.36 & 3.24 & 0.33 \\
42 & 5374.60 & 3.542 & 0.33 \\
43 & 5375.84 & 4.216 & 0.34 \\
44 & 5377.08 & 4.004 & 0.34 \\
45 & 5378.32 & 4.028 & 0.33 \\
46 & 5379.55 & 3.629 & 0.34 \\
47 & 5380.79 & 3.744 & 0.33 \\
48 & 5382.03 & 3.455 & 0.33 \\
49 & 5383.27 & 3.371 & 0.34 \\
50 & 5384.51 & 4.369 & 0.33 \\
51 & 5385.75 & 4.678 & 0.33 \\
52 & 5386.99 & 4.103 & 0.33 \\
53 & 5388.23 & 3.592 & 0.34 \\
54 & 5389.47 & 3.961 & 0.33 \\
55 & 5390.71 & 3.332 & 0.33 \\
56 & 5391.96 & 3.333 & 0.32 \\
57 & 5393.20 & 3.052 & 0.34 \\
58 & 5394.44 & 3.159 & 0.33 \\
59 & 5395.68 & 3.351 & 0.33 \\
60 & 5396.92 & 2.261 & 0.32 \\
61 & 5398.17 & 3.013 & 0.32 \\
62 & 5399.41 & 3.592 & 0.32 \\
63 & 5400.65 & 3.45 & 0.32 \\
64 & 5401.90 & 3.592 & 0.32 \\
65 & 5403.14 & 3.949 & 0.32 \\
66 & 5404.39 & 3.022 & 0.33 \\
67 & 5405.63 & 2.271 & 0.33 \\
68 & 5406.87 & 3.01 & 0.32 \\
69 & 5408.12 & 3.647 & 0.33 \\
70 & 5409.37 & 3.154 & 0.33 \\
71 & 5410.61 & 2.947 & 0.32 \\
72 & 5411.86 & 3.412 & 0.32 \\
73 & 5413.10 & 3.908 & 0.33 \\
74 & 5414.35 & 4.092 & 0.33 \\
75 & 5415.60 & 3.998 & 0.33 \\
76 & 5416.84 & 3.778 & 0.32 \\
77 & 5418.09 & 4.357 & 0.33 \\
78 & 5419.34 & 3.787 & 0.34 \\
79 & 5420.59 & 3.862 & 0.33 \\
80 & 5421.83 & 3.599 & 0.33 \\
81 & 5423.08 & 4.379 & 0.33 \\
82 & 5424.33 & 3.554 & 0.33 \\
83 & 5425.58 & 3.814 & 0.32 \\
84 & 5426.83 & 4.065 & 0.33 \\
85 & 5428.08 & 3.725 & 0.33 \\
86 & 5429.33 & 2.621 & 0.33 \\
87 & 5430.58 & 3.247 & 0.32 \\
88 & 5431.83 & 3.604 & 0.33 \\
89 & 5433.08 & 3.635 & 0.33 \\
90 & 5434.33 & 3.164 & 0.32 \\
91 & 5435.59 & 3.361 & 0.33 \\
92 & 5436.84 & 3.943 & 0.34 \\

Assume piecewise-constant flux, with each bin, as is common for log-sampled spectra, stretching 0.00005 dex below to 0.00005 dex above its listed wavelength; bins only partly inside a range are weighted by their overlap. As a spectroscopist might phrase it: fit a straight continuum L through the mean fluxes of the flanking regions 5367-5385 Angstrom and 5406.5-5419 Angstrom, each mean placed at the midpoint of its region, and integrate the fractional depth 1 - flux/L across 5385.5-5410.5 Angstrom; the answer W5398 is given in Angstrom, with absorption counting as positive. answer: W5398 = 1.8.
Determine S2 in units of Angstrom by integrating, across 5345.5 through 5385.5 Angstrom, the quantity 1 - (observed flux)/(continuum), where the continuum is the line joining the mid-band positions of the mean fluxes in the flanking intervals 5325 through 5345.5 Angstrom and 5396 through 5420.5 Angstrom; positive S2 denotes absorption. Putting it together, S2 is -4.4 Angstrom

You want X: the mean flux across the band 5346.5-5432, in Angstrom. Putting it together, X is 3.55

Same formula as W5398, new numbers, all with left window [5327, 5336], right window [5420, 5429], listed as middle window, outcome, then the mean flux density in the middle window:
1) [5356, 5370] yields -2.16 Angstrom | 3.72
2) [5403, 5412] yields 1.31 Angstrom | 3.12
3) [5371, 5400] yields -0.91 Angstrom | 3.54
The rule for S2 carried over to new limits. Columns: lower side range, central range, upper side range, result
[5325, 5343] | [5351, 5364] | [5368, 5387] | -1.5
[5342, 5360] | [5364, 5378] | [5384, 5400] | -0.2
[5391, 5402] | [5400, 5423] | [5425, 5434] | -1.6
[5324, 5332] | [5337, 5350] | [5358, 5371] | 0.5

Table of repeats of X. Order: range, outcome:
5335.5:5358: 3.28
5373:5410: 3.5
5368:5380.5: 3.49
